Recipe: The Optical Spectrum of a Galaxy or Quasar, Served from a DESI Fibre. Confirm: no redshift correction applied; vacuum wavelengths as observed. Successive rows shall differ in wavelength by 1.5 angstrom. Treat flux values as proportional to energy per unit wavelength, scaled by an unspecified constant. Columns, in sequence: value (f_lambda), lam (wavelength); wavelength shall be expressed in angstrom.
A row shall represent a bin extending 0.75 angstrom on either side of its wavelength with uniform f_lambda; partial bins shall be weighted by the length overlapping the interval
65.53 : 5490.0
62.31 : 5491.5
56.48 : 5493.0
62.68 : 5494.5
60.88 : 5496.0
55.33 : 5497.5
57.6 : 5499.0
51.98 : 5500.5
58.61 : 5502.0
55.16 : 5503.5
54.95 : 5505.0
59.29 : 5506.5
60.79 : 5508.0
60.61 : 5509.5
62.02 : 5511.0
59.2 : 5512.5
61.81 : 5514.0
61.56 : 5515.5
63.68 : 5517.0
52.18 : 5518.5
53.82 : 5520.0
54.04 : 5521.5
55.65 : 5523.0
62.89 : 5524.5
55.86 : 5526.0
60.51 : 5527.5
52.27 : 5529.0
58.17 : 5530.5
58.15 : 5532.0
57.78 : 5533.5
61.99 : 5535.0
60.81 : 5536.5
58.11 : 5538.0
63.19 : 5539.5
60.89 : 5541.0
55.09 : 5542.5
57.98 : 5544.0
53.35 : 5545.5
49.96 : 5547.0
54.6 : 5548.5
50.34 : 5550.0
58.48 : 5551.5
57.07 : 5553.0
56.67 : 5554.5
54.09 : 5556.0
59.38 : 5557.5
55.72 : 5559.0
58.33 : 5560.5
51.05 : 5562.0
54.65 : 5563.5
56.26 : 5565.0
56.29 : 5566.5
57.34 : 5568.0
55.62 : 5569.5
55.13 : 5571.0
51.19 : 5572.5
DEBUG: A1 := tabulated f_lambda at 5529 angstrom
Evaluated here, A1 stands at 52.27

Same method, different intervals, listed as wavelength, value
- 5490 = 65.53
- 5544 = 57.98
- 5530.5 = 58.17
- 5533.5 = 57.78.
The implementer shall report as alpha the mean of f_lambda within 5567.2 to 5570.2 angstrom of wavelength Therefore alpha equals 56.5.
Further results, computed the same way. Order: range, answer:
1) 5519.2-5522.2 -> 53.9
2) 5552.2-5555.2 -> 56.9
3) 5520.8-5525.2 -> 57.5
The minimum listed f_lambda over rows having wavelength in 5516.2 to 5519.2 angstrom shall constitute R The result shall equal 52.18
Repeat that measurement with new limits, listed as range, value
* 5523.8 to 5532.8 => 52.27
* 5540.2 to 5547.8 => 49.96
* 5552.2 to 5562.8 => 51.05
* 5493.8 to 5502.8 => 51.98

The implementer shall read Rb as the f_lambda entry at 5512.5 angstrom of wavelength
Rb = 59.2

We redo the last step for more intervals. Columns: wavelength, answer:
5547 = 49.96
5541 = 60.89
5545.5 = 53.35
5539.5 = 63.19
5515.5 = 61.56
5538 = 58.11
